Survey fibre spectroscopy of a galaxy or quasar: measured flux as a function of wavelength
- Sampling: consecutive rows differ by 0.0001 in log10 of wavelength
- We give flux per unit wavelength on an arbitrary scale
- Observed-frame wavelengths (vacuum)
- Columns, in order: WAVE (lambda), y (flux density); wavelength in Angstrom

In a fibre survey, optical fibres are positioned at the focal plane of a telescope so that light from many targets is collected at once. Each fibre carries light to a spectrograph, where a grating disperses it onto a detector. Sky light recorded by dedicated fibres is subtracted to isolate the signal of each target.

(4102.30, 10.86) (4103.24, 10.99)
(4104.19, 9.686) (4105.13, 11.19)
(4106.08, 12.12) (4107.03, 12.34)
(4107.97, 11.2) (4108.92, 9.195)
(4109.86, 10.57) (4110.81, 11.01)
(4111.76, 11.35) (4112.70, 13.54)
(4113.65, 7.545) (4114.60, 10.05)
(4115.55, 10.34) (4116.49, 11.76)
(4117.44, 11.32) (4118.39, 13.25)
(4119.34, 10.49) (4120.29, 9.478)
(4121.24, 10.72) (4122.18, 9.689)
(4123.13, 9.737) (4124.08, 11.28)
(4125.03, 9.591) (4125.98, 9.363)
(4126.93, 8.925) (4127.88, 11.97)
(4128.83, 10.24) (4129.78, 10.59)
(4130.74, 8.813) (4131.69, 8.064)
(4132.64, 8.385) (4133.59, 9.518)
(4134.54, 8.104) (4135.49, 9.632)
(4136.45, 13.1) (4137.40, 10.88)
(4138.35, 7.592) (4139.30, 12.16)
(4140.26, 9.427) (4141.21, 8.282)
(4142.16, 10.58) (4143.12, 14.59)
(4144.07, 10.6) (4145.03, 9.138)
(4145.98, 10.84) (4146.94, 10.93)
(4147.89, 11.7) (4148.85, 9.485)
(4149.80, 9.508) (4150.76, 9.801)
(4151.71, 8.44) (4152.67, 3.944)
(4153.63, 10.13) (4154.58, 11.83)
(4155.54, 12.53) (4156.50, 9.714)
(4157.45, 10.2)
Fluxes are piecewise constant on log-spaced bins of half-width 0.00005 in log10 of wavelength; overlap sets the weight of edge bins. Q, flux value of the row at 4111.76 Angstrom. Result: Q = 11.35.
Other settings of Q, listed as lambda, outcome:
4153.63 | 10.13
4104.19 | 9.686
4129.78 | 10.59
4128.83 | 10.24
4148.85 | 9.485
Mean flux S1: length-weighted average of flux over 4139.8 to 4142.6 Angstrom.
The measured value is 9.44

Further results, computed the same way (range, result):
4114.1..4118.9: 11.3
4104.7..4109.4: 11.2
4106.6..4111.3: 10.9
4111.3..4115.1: 10.6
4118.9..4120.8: 9.97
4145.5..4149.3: 10.7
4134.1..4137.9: 10.4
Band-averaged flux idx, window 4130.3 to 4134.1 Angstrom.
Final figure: 8.7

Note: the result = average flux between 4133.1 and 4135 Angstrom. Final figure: 8.83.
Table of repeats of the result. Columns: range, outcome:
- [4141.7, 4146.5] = 11.1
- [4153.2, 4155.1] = 11.1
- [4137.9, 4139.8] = 9.88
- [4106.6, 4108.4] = 11.8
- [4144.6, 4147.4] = 10.3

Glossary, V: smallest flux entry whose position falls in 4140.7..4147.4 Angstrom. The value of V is 8.282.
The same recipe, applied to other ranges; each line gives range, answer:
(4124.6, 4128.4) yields 8.925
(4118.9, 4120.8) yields 9.478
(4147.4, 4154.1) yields 3.944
